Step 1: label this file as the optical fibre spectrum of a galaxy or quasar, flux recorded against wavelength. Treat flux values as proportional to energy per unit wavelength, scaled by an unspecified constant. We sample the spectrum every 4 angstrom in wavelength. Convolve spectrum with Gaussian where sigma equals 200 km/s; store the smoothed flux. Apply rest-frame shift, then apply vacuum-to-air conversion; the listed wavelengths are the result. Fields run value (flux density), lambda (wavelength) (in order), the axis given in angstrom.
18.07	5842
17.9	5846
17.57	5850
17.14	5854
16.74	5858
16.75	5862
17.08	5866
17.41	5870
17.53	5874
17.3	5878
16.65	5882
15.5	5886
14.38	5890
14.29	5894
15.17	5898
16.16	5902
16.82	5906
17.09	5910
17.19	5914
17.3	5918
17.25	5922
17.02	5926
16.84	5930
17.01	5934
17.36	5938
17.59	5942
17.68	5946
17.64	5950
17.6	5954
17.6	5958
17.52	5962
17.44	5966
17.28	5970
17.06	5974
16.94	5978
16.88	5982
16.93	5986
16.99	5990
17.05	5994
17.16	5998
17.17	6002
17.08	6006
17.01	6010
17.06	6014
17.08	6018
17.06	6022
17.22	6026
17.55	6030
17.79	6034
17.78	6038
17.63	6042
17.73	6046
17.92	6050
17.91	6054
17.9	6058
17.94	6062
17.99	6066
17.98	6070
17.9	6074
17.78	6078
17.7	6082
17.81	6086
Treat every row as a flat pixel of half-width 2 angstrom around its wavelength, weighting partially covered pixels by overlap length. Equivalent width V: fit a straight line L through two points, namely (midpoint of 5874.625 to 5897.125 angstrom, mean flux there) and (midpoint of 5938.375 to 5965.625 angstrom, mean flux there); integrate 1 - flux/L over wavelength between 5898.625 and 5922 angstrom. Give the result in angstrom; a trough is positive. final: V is -0.6 angstrom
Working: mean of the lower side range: 15.7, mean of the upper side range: 17.6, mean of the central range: 16.8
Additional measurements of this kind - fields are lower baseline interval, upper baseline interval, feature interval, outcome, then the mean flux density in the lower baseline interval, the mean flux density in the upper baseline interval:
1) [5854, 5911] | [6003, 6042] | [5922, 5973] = -1.7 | 16.4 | 17.3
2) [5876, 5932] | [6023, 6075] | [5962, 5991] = -0.1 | 16.4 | 17.8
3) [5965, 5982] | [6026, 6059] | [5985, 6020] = 0.6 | 17.1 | 17.7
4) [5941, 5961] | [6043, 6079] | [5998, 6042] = 1.2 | 17.6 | 17.9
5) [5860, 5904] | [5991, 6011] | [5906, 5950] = -1.8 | 16.2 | 17.1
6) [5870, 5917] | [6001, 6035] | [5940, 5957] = -1.0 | 16.3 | 17.2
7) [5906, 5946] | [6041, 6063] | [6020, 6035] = 0.3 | 17.2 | 17.8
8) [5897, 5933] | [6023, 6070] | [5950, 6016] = 0.4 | 16.8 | 17.8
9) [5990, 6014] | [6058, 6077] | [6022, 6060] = -0.2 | 17.1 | 17.9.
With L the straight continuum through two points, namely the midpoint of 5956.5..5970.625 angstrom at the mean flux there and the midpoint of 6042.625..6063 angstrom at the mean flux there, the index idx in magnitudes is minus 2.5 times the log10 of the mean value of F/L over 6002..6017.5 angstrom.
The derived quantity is 0.038 mag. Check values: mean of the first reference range 17.5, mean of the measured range 17.1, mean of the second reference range 17.9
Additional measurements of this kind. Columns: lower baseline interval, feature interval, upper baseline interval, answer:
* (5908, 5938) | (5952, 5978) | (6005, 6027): -0.02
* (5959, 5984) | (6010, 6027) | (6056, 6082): 0.03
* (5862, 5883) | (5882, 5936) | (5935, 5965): 0.07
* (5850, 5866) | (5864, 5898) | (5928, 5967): 0.06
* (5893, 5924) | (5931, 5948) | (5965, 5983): -0.04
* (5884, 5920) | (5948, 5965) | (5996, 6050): -0.06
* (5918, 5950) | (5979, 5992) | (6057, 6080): 0.04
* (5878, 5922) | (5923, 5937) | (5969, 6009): -0.04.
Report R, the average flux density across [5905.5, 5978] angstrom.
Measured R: 17.3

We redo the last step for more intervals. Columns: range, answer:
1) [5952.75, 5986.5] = 17.3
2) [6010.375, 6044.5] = 17.4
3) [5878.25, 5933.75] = 16.3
